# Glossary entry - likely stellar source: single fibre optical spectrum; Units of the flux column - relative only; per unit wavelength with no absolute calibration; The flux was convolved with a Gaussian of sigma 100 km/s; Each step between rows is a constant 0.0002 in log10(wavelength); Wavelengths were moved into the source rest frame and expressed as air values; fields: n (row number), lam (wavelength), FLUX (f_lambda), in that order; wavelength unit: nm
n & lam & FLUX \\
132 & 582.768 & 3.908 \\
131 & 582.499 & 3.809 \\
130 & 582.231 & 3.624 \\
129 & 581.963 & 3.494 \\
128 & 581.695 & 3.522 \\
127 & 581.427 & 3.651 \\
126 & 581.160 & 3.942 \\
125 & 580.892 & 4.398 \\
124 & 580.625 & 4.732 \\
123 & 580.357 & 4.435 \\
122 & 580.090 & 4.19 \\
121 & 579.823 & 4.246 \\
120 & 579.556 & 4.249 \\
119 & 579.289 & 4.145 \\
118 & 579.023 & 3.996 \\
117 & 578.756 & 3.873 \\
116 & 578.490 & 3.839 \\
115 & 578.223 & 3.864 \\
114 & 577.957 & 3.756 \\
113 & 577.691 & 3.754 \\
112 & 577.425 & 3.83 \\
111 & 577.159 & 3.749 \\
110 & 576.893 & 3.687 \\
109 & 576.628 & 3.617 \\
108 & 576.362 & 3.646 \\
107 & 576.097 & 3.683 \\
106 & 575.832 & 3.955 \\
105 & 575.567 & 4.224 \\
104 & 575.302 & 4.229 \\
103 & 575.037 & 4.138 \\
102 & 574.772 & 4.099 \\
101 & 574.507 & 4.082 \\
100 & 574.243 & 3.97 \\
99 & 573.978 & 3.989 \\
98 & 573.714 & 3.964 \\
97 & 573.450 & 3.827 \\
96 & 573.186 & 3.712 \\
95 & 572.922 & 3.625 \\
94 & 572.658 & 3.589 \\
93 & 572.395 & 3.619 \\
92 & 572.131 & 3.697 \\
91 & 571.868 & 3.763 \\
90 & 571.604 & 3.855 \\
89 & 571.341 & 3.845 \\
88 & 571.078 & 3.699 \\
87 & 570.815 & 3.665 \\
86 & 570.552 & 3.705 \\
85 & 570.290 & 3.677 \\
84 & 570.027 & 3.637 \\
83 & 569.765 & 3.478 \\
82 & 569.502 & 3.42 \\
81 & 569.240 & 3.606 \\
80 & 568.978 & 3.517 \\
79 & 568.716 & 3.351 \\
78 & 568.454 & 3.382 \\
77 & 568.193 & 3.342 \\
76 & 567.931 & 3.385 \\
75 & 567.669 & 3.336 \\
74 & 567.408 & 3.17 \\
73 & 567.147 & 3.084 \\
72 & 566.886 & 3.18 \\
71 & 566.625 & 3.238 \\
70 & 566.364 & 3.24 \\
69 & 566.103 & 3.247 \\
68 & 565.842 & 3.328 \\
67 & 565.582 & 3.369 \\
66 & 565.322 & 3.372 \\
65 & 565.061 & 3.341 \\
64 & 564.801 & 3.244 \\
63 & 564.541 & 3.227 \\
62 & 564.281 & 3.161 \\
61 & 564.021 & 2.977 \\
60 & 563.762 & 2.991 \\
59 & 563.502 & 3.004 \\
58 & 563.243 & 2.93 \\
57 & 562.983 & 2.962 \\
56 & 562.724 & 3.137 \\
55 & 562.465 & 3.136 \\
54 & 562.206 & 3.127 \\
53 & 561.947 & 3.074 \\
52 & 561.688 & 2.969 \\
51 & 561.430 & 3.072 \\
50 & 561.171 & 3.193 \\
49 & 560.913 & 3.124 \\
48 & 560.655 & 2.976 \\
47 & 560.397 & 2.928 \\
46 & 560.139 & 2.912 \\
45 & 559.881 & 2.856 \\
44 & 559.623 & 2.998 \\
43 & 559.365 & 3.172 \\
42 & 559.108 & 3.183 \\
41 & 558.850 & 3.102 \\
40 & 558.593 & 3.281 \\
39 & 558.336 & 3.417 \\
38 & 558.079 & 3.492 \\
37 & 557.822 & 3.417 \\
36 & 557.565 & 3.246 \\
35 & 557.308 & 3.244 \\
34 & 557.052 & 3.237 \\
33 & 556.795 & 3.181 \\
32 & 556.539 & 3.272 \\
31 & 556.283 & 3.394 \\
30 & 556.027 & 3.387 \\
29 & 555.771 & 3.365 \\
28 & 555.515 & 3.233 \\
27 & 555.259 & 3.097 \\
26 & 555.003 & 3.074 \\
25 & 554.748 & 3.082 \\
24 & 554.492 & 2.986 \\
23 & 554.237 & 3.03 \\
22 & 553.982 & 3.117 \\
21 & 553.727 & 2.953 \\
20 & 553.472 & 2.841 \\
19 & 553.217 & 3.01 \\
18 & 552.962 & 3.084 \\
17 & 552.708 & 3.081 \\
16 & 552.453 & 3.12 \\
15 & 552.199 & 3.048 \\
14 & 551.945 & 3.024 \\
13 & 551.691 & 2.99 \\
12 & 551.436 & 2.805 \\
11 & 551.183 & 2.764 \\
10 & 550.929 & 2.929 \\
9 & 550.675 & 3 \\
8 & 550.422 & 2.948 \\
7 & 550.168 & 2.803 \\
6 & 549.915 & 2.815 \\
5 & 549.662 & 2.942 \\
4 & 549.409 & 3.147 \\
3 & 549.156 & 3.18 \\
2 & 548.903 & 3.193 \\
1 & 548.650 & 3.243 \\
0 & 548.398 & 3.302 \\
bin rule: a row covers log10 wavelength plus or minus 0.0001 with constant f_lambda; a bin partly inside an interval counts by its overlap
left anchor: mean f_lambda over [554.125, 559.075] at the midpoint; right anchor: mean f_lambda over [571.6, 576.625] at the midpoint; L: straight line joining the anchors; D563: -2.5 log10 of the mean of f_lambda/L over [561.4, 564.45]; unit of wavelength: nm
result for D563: 0.140 mag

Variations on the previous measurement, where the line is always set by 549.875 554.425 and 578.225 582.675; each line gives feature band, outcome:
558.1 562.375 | 0.06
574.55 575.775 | -0.09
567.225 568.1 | 0.08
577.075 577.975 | 0.03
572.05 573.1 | 0.02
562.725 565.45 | 0.09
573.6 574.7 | -0.07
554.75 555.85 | -0.03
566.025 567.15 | 0.09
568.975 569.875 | 0.03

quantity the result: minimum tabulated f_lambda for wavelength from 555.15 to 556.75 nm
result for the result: 3.097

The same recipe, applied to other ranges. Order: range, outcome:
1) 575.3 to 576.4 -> 3.646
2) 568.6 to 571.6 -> 3.351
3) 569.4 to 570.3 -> 3.42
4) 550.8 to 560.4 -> 2.764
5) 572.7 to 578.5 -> 3.617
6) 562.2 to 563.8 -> 2.93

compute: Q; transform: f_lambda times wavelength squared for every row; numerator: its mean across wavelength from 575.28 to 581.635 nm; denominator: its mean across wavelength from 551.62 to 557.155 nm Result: 1.4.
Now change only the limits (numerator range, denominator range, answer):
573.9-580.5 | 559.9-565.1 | 1.36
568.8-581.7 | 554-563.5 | 1.30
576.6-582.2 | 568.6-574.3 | 1.10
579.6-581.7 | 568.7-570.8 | 1.22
